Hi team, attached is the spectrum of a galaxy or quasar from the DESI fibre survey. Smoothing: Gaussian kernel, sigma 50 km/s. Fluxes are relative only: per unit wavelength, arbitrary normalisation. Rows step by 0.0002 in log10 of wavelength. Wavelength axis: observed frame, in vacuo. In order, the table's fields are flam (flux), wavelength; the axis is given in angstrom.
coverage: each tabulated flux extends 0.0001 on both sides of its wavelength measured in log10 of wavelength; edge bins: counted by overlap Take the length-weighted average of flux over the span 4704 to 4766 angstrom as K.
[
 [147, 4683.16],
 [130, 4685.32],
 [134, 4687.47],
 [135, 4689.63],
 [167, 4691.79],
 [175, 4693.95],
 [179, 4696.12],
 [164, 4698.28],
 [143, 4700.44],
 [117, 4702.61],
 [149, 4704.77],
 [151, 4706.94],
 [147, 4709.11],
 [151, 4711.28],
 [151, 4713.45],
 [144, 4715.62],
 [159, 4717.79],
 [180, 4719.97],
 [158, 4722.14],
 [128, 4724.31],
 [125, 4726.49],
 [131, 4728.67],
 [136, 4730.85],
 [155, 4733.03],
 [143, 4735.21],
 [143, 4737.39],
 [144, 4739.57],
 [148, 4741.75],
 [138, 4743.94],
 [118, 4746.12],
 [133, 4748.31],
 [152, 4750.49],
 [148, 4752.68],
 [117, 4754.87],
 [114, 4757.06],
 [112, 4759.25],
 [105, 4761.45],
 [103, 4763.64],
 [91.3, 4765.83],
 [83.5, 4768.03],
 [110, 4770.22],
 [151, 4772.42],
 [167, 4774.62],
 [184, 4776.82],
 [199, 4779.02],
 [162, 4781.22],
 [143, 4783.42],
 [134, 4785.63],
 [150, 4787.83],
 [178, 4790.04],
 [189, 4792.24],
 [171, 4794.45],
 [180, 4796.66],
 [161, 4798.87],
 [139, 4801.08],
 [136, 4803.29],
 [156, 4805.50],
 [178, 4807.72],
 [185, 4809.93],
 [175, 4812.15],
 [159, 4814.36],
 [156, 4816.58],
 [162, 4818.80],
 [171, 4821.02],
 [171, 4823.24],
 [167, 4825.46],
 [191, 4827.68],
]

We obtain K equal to 138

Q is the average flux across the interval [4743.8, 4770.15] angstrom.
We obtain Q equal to 117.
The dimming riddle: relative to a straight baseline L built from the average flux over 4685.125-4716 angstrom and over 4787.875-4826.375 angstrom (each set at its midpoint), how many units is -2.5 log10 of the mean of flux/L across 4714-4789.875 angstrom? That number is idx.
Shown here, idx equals 0.14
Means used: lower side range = 150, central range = 139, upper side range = 166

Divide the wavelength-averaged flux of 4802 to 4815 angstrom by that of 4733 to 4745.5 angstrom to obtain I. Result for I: 1.1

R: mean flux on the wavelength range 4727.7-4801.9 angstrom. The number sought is 142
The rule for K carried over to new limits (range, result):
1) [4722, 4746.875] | 138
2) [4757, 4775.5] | 115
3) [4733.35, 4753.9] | 141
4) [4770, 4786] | 160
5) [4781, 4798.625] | 163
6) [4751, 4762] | 122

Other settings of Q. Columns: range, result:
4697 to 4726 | 149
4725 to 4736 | 137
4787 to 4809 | 164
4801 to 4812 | 162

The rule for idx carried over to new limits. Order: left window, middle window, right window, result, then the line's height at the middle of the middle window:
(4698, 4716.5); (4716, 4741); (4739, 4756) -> -0.03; 141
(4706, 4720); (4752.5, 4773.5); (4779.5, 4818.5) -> 0.38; 158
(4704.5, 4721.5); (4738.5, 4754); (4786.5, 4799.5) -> 0.16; 161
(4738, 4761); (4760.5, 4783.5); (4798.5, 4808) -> 0.03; 140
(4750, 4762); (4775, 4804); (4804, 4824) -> -0.11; 149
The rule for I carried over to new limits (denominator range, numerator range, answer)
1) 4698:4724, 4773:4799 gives 1.12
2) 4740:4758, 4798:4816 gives 1.20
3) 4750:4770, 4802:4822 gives 1.46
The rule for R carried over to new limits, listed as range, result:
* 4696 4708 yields 148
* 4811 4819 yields 163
